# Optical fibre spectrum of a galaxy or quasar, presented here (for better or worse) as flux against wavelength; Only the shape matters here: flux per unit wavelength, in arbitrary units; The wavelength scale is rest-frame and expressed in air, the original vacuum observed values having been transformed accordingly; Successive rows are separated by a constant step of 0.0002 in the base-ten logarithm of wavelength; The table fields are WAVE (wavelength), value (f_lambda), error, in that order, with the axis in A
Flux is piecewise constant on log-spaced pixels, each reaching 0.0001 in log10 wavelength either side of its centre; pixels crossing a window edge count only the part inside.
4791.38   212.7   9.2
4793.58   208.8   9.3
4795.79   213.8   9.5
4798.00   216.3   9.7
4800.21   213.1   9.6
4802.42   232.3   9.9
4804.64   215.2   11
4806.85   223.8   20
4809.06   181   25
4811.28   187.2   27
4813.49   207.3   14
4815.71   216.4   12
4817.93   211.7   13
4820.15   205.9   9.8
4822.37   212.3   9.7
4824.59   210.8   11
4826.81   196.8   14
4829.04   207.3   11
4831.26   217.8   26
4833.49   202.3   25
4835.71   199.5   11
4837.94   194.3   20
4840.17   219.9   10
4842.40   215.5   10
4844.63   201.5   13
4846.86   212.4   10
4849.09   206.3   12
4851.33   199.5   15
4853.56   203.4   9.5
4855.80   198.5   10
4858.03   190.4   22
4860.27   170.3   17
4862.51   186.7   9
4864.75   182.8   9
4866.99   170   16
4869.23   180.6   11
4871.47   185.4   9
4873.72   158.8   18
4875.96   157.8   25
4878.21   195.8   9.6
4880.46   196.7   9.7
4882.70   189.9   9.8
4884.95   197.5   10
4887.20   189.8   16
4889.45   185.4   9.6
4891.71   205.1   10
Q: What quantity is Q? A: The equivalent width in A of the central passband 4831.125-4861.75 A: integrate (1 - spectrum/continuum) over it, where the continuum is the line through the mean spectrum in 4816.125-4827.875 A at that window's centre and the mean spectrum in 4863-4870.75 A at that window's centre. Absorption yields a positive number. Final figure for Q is -1.5 A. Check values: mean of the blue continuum 208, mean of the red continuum 179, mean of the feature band 202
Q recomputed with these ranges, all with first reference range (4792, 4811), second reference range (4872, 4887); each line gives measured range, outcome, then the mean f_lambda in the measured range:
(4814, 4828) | -0.3 A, 209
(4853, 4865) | 0.2 A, 188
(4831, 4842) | -0.4 A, 206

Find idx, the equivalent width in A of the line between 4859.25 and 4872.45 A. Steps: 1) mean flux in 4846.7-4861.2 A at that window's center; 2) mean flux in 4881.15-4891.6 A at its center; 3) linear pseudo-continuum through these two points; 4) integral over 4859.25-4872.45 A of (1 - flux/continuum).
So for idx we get 1.1 A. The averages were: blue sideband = 197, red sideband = 192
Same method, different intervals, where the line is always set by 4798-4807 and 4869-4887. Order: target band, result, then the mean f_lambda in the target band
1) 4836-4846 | -0.3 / 207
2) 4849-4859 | -0.2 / 199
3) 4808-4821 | 0.8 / 202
